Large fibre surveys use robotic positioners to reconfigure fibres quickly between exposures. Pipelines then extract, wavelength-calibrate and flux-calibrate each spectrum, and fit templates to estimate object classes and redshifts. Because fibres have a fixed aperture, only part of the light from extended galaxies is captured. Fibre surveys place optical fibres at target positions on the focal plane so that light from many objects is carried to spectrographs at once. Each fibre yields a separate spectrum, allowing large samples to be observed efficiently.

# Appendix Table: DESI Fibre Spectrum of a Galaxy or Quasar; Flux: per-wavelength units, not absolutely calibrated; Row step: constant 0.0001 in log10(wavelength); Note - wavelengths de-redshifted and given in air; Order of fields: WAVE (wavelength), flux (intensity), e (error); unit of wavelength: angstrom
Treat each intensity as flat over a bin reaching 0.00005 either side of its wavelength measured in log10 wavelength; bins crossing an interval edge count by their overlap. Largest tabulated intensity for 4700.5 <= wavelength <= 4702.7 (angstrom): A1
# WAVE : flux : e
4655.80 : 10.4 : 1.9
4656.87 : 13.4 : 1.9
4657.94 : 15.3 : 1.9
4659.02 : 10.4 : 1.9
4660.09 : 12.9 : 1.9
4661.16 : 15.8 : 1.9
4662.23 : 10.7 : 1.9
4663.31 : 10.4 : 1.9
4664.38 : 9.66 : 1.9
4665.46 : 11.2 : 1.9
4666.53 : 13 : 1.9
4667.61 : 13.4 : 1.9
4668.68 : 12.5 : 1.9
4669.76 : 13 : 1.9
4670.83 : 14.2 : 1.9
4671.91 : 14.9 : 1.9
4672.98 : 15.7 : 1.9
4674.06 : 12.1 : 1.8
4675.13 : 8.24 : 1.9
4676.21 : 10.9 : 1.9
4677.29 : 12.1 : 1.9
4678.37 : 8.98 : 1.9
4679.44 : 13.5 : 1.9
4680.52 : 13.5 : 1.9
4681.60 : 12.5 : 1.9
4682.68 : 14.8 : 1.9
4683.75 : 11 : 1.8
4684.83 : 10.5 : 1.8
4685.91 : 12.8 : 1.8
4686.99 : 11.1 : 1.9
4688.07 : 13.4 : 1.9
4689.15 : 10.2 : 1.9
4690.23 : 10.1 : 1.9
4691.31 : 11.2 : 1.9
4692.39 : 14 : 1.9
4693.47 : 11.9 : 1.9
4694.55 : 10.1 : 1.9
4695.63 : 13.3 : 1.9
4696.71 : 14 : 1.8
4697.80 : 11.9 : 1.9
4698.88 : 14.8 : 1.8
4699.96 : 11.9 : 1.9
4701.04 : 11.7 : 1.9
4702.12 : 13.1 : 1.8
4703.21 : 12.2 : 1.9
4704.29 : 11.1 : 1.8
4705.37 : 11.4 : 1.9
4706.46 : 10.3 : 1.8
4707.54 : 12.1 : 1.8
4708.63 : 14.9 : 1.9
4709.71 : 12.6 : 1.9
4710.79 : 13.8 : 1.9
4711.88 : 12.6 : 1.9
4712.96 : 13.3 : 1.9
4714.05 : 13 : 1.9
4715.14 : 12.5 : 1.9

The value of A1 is 13.1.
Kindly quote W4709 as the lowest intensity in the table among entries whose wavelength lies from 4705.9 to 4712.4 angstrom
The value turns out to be 10.3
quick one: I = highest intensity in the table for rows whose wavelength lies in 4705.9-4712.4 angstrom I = 14.9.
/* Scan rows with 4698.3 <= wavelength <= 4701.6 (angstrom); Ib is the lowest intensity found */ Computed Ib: 11.7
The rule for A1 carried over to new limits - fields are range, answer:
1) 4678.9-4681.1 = 13.5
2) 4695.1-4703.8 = 14.8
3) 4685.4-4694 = 14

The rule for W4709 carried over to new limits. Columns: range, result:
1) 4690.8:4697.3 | 10.1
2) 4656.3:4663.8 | 10.4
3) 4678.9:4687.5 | 10.5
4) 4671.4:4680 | 8.24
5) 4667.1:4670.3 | 12.5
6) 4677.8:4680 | 8.98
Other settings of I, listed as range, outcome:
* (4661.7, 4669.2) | 13.4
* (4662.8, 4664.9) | 10.4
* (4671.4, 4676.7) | 15.7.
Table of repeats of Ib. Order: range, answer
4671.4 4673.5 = 14.9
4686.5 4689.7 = 10.2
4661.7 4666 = 9.66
